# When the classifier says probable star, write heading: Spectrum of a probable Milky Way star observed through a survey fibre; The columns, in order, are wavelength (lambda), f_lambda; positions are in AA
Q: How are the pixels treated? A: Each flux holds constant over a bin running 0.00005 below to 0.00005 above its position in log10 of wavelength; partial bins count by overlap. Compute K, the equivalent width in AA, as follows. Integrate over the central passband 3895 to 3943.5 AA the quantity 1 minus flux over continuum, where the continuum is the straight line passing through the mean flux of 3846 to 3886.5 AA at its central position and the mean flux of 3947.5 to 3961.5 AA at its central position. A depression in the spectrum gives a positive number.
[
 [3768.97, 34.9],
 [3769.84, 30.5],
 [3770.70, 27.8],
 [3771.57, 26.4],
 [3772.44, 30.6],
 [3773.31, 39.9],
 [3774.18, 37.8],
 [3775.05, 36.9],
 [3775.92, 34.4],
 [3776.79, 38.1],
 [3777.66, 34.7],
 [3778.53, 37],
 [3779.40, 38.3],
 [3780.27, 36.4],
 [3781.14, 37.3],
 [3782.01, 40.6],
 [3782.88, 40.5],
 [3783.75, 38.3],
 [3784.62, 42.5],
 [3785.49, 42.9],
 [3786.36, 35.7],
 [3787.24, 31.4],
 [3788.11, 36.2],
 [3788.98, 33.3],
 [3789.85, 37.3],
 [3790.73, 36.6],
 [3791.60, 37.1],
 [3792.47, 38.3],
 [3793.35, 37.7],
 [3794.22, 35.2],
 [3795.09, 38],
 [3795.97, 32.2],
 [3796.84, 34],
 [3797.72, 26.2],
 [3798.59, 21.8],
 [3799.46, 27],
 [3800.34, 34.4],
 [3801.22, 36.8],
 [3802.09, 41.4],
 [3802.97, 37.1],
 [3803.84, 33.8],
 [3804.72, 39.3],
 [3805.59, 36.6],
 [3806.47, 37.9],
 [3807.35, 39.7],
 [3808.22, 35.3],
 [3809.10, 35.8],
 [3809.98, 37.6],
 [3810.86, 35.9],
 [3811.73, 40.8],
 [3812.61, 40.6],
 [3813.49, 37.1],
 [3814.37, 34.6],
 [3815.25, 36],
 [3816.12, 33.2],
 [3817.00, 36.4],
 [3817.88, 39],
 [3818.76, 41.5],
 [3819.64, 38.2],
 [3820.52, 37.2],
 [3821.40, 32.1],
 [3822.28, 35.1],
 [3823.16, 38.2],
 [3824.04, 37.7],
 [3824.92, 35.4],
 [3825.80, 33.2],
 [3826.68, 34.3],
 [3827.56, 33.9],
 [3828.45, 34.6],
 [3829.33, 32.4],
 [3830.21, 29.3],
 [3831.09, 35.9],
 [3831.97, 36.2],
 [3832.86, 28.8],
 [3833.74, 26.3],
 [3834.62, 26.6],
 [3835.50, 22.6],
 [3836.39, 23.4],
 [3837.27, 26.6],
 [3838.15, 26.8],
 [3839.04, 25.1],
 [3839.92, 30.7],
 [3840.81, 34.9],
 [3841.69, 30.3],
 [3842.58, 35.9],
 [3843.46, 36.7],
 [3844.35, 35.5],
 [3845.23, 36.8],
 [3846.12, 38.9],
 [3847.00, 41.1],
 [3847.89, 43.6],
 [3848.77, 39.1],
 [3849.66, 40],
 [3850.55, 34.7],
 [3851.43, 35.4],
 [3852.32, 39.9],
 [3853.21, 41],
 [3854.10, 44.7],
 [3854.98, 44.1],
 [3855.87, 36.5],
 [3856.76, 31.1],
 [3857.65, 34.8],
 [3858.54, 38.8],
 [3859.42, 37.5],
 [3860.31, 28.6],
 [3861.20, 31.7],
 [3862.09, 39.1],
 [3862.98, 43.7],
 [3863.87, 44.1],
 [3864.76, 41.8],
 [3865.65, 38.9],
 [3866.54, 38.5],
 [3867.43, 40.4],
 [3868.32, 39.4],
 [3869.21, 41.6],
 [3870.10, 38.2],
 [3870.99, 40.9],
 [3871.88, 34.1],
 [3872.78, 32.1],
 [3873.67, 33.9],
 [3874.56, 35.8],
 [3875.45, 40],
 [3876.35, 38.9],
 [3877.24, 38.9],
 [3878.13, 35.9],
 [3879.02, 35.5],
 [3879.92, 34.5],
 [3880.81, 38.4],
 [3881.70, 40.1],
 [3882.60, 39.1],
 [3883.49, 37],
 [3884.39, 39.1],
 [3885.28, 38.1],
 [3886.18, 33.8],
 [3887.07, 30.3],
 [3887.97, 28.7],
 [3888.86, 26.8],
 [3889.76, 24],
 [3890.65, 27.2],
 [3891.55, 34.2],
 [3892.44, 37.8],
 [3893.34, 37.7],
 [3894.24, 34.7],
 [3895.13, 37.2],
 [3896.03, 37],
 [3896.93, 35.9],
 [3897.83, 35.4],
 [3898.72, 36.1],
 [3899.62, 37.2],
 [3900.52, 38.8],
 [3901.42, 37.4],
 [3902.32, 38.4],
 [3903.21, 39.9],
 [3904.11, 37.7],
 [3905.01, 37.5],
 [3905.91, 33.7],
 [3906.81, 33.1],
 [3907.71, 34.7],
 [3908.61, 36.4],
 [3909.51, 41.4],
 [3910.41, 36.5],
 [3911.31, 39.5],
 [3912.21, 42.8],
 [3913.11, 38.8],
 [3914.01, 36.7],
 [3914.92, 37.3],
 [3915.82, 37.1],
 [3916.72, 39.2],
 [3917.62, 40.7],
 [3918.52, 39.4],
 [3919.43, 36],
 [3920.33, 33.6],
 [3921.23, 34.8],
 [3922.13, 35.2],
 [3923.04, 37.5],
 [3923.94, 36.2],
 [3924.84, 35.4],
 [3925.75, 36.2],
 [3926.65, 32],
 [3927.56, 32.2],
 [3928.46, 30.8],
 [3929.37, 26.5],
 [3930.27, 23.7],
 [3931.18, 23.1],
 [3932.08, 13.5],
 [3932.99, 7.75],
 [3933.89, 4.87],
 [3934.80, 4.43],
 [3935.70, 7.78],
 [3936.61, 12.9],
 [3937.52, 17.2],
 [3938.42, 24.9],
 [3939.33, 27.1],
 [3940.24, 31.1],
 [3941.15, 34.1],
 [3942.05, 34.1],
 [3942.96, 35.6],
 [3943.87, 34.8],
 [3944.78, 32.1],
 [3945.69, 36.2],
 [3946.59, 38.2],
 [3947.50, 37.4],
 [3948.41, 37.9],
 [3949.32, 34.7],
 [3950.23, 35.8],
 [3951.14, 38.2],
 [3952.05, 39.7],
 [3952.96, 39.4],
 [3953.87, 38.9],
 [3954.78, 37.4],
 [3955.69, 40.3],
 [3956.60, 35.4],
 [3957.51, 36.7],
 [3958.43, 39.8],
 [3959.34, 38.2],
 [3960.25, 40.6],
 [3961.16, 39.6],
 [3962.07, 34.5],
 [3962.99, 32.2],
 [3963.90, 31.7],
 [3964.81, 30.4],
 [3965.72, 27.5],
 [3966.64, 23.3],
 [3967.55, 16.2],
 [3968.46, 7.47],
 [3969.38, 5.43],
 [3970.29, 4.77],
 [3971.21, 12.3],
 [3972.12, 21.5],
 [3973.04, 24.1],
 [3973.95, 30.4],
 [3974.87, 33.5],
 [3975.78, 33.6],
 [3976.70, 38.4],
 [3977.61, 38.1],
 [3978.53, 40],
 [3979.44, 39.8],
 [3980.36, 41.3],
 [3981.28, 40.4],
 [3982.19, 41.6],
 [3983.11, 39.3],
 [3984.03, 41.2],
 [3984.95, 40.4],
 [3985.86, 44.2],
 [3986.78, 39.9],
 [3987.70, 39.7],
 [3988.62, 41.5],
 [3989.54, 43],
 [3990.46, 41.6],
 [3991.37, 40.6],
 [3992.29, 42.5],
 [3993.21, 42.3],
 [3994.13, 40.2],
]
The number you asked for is 7.9 AA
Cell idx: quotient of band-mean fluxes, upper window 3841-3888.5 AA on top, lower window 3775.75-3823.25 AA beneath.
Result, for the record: 1.03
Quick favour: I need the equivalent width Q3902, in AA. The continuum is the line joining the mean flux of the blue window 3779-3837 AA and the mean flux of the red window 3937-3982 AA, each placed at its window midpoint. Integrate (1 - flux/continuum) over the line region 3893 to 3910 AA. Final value -1.9 AA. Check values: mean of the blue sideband 35.2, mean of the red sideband 31.9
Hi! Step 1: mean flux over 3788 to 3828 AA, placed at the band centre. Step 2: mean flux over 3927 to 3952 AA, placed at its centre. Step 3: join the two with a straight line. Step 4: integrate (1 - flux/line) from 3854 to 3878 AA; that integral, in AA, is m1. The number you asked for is -4.6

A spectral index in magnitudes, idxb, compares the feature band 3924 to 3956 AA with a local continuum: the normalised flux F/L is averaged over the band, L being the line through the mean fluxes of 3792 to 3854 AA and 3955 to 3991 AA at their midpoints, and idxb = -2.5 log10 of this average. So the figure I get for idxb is 0.15 mag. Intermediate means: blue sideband 34.8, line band 29.1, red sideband 33.1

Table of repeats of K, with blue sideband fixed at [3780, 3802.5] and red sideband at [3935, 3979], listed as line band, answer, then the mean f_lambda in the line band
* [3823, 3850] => 0.8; 33.2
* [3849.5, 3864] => -1.8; 37.8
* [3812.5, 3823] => -0.5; 36.7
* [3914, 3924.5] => -1.8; 37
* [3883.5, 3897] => -0.4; 33.5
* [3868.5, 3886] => -2.4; 37.4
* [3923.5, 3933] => 1.0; 27.9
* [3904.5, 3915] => -1.8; 37.3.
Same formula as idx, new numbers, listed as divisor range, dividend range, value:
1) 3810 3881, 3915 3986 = 0.87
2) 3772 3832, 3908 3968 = 0.89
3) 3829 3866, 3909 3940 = 0.84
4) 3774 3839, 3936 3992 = 0.95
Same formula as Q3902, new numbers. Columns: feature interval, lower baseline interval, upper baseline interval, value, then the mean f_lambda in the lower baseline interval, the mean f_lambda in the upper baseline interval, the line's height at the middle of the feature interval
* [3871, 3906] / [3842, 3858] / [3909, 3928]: 1.76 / 38.3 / 37.1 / 37.6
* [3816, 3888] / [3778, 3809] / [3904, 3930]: 0.51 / 36.1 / 36.1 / 36.1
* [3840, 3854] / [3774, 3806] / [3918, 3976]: -1.69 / 36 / 29.2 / 33.5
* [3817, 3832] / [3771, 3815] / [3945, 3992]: 0.08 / 36.1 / 34.2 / 35.7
